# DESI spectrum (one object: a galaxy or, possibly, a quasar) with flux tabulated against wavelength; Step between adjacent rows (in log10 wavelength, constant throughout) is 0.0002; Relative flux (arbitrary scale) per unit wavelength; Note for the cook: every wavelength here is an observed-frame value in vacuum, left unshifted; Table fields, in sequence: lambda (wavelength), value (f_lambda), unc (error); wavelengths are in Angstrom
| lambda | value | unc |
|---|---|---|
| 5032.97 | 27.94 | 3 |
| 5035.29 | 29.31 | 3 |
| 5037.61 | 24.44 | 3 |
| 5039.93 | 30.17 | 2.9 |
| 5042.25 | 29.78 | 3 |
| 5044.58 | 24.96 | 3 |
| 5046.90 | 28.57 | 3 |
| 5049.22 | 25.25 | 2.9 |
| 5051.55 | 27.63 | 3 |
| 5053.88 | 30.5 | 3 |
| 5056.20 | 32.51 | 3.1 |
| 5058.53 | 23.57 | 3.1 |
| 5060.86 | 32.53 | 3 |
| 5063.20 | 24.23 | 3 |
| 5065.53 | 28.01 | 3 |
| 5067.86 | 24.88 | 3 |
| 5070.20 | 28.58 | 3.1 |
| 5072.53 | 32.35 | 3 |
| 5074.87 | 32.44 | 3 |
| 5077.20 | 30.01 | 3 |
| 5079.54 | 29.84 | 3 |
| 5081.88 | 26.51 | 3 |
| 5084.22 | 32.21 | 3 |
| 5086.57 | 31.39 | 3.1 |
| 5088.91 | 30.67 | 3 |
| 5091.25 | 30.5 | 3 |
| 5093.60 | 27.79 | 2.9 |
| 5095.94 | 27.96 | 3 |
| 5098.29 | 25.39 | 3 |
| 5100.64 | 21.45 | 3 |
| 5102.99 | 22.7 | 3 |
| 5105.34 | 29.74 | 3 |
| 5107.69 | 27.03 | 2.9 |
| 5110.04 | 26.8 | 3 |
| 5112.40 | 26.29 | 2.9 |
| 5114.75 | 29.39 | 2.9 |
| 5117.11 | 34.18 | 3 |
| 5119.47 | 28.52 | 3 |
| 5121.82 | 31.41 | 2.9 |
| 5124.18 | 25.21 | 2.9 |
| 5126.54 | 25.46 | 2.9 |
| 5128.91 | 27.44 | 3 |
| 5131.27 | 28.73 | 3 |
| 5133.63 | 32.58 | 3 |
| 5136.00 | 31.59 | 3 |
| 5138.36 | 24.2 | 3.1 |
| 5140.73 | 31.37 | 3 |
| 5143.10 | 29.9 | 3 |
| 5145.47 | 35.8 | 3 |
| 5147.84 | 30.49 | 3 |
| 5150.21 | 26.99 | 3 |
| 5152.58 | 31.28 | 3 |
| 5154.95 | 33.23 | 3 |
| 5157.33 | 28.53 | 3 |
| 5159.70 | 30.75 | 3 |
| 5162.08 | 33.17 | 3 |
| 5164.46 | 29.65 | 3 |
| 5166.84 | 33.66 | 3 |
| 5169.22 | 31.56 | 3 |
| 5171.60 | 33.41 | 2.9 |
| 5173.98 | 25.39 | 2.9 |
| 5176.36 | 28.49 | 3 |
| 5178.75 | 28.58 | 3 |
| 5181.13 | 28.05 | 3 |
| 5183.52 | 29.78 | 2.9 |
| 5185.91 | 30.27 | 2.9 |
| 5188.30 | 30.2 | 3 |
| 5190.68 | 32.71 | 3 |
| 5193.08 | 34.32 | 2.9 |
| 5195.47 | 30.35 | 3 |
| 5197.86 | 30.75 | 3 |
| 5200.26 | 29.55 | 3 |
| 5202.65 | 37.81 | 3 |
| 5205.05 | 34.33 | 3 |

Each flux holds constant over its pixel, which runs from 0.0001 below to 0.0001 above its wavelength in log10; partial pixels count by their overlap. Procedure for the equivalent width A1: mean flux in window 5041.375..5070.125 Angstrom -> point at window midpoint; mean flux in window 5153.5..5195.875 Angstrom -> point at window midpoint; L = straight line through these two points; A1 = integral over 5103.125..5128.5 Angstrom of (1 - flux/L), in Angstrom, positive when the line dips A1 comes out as 0.9 Angstrom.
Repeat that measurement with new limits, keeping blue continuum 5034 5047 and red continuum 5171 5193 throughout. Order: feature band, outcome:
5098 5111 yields 1.45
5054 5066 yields -0.13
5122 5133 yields 0.60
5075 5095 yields -1.09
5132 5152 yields -0.77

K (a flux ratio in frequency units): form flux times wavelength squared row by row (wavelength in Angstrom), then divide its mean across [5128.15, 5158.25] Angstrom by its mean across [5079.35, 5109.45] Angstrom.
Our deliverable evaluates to 1.1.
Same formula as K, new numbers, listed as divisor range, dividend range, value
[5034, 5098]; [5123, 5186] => 1.08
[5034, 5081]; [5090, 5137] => 1.01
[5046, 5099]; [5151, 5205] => 1.12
